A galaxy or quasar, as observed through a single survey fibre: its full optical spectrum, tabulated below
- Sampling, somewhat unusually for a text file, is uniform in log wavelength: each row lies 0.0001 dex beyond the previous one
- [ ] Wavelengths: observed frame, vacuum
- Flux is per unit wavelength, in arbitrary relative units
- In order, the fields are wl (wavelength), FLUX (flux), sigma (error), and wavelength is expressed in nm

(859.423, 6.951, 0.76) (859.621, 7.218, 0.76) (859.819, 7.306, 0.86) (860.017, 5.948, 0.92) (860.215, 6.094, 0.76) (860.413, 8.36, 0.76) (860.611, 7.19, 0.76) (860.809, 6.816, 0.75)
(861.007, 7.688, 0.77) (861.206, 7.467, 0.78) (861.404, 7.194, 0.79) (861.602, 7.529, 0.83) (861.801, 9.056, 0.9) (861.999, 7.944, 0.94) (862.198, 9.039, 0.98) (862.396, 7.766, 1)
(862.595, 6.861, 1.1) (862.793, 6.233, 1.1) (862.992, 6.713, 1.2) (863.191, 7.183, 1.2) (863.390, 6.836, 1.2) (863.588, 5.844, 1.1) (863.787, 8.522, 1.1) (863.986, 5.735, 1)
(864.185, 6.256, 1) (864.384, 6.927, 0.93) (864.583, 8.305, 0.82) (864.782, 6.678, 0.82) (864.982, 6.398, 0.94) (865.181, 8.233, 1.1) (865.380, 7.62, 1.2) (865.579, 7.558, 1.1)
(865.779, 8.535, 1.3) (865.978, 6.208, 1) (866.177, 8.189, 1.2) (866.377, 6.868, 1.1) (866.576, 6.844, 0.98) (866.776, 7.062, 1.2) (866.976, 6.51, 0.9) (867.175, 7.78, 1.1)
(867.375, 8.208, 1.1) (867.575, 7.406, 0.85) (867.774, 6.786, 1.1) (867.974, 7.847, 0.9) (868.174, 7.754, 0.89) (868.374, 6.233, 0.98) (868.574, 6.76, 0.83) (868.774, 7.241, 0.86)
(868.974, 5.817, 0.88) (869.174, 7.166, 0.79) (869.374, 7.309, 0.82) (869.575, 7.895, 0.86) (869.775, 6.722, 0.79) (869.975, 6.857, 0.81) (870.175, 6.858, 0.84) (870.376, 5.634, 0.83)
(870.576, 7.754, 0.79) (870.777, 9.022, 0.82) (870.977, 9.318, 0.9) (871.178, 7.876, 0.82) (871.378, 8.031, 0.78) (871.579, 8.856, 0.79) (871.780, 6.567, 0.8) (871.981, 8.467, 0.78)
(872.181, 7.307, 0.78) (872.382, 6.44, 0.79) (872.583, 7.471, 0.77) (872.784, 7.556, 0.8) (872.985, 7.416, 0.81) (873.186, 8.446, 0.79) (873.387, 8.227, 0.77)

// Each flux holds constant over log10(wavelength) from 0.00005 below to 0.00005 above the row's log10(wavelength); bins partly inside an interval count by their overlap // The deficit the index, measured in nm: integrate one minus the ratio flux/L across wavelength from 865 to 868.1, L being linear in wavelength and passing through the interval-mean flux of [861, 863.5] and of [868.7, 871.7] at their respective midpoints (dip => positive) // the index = 0.028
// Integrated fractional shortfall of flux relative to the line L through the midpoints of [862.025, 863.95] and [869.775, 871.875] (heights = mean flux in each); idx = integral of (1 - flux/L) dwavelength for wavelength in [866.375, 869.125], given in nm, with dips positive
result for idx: 0.14 nm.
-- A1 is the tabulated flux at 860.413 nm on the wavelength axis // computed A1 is 8.36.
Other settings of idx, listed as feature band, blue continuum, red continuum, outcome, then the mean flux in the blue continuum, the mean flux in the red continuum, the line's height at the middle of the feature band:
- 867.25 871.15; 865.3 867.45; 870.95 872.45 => 0.158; 7.39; 7.82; 7.61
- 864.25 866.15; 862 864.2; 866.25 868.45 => -0.065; 7.07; 7.23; 7.15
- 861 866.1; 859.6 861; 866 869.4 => -0.174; 7.03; 7.14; 7.08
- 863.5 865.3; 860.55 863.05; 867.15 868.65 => 0.105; 7.52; 7.33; 7.44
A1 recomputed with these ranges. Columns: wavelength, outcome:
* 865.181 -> 8.233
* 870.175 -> 6.858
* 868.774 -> 7.241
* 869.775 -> 6.722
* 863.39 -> 6.836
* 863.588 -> 5.844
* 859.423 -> 6.951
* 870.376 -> 5.634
